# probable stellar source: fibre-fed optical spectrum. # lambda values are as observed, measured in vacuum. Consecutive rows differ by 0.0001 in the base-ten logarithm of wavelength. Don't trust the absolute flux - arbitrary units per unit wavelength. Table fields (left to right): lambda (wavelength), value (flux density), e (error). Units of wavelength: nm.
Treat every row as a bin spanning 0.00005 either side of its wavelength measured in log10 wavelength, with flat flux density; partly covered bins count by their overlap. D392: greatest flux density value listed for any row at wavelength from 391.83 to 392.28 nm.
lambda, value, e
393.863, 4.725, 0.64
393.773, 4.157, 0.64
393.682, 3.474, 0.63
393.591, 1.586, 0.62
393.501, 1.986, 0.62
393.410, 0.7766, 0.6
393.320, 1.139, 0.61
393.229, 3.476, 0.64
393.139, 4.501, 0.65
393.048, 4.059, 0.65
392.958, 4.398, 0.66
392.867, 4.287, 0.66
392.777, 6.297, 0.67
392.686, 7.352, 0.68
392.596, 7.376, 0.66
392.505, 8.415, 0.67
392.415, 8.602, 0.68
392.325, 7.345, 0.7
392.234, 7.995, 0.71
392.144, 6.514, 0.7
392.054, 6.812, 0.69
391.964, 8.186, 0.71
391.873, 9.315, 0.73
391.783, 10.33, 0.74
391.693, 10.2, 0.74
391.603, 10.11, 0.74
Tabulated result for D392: 9.315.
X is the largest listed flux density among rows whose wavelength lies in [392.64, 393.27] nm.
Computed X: 7.352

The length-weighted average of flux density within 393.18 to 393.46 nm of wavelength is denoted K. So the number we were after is 1.84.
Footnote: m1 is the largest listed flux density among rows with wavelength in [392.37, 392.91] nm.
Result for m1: 8.602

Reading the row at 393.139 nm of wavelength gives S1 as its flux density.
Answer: 4.501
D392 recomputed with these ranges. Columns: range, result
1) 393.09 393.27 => 4.501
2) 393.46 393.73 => 3.474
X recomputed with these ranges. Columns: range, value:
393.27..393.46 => 1.139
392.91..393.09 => 4.398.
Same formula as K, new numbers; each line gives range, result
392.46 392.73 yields 7.72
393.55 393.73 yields 2.56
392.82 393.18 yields 4.32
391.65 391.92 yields 9.93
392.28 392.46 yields 8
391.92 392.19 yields 7.19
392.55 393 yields 5.94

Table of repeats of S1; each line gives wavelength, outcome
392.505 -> 8.415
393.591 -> 1.586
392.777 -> 6.297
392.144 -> 6.514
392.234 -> 7.995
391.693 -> 10.2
